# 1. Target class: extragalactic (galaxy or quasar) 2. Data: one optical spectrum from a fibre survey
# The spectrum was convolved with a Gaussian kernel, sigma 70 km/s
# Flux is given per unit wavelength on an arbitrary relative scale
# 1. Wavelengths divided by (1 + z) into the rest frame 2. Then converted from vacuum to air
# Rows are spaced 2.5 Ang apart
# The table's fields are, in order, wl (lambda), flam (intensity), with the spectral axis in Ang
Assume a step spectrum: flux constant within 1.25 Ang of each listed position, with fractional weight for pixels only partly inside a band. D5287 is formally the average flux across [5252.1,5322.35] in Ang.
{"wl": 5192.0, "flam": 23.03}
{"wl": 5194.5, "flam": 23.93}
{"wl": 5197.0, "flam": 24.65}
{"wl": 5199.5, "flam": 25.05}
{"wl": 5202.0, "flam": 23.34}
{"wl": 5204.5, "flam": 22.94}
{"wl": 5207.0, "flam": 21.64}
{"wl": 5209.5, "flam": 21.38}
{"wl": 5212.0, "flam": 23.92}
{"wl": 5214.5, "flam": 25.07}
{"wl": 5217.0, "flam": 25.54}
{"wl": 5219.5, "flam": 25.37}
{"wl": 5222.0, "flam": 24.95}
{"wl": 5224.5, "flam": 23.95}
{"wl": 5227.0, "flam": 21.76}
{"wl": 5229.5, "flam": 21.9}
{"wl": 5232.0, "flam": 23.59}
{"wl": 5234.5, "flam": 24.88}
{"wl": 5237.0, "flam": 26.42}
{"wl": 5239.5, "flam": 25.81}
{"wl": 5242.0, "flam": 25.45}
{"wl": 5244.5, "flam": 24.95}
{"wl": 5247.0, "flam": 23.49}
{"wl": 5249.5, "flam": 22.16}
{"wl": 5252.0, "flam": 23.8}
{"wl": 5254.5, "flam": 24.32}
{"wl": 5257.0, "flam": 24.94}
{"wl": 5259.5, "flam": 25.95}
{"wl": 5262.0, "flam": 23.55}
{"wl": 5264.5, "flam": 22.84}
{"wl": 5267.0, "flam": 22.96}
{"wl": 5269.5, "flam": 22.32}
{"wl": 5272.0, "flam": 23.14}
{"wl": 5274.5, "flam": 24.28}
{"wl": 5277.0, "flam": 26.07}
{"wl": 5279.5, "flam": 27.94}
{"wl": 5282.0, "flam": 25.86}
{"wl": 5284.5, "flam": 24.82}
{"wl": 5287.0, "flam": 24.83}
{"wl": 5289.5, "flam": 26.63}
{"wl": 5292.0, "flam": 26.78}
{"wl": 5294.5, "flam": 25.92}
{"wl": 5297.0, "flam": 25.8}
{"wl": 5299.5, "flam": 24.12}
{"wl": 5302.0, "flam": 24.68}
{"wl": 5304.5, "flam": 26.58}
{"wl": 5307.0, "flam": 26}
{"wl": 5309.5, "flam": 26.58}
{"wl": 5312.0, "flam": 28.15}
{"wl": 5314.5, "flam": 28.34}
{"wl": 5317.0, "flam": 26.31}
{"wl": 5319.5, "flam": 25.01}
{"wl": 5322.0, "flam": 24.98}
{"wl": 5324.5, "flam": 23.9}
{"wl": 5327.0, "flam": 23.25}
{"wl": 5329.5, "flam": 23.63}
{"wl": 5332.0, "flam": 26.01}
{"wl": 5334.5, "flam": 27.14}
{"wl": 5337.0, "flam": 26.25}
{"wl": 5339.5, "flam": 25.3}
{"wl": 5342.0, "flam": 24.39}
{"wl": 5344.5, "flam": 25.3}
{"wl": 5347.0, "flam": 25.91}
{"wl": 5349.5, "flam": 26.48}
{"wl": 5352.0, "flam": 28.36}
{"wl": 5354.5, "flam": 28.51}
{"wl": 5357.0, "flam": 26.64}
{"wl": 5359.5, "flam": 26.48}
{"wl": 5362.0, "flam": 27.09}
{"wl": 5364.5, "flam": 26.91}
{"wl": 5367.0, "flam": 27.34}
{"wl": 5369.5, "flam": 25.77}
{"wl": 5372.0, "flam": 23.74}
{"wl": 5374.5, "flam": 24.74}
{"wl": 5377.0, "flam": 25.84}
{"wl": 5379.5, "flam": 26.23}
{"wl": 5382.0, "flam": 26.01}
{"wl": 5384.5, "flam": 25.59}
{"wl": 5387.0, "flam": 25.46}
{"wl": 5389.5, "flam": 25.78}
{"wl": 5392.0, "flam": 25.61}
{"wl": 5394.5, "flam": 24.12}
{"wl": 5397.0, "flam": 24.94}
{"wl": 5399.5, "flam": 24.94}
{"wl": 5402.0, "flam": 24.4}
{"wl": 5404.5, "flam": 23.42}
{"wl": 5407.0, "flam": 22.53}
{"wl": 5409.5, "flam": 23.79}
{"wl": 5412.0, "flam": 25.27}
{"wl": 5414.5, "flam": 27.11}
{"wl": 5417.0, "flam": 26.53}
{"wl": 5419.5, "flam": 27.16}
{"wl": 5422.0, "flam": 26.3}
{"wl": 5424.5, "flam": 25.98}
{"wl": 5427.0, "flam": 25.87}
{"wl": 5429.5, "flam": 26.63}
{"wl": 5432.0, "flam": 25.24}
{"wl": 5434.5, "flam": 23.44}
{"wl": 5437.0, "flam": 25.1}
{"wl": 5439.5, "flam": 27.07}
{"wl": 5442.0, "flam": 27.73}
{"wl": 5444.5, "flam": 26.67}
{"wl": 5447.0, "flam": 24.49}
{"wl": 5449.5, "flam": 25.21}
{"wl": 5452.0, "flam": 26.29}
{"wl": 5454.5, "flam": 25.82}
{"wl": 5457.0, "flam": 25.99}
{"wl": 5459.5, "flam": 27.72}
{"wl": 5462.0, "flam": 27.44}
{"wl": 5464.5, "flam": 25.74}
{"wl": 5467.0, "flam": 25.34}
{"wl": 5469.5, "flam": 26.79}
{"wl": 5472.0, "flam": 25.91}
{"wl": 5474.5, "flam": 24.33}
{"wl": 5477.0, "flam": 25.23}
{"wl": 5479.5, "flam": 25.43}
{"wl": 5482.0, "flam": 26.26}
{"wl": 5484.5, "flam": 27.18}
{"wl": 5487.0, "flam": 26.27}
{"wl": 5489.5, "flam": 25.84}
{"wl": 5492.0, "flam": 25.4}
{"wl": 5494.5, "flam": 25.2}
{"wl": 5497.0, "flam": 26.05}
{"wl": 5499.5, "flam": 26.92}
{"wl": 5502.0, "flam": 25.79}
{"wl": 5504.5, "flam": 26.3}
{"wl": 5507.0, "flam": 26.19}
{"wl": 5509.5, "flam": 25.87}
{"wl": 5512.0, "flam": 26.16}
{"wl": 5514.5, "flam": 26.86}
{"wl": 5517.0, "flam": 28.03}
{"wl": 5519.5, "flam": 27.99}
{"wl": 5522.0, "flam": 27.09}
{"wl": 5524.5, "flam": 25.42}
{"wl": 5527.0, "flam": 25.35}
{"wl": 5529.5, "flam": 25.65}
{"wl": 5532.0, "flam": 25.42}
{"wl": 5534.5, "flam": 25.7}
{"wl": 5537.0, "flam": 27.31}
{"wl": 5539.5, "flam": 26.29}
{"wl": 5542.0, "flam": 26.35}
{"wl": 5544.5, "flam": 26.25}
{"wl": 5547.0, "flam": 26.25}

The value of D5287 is 25.3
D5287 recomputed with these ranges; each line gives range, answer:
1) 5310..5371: 26.1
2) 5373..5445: 25.5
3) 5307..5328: 25.9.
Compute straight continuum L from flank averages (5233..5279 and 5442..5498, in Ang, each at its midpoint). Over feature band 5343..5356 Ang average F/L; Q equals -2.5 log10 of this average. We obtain -0.08 mag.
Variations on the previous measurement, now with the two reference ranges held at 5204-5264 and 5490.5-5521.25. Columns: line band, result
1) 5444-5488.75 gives 0.003 mag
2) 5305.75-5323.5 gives -0.071 mag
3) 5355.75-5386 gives -0.033 mag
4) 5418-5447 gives -0.011 mag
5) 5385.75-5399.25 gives 0.011 mag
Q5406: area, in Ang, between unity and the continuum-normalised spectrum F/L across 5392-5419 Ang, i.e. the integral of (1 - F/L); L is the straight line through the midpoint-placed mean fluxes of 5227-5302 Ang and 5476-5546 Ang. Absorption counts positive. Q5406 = 0.8 Ang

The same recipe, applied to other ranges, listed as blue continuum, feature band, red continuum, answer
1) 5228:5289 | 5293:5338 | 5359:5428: -1.46 Ang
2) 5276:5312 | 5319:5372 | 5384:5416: -1.00 Ang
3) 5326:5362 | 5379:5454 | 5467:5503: 1.33 Ang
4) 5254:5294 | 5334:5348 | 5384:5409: -0.51 Ang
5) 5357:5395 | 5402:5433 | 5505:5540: 0.66 Ang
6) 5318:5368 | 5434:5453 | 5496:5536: 0.23 Ang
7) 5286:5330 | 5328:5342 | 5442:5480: 0.12 Ang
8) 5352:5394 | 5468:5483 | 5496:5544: 0.37 Ang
